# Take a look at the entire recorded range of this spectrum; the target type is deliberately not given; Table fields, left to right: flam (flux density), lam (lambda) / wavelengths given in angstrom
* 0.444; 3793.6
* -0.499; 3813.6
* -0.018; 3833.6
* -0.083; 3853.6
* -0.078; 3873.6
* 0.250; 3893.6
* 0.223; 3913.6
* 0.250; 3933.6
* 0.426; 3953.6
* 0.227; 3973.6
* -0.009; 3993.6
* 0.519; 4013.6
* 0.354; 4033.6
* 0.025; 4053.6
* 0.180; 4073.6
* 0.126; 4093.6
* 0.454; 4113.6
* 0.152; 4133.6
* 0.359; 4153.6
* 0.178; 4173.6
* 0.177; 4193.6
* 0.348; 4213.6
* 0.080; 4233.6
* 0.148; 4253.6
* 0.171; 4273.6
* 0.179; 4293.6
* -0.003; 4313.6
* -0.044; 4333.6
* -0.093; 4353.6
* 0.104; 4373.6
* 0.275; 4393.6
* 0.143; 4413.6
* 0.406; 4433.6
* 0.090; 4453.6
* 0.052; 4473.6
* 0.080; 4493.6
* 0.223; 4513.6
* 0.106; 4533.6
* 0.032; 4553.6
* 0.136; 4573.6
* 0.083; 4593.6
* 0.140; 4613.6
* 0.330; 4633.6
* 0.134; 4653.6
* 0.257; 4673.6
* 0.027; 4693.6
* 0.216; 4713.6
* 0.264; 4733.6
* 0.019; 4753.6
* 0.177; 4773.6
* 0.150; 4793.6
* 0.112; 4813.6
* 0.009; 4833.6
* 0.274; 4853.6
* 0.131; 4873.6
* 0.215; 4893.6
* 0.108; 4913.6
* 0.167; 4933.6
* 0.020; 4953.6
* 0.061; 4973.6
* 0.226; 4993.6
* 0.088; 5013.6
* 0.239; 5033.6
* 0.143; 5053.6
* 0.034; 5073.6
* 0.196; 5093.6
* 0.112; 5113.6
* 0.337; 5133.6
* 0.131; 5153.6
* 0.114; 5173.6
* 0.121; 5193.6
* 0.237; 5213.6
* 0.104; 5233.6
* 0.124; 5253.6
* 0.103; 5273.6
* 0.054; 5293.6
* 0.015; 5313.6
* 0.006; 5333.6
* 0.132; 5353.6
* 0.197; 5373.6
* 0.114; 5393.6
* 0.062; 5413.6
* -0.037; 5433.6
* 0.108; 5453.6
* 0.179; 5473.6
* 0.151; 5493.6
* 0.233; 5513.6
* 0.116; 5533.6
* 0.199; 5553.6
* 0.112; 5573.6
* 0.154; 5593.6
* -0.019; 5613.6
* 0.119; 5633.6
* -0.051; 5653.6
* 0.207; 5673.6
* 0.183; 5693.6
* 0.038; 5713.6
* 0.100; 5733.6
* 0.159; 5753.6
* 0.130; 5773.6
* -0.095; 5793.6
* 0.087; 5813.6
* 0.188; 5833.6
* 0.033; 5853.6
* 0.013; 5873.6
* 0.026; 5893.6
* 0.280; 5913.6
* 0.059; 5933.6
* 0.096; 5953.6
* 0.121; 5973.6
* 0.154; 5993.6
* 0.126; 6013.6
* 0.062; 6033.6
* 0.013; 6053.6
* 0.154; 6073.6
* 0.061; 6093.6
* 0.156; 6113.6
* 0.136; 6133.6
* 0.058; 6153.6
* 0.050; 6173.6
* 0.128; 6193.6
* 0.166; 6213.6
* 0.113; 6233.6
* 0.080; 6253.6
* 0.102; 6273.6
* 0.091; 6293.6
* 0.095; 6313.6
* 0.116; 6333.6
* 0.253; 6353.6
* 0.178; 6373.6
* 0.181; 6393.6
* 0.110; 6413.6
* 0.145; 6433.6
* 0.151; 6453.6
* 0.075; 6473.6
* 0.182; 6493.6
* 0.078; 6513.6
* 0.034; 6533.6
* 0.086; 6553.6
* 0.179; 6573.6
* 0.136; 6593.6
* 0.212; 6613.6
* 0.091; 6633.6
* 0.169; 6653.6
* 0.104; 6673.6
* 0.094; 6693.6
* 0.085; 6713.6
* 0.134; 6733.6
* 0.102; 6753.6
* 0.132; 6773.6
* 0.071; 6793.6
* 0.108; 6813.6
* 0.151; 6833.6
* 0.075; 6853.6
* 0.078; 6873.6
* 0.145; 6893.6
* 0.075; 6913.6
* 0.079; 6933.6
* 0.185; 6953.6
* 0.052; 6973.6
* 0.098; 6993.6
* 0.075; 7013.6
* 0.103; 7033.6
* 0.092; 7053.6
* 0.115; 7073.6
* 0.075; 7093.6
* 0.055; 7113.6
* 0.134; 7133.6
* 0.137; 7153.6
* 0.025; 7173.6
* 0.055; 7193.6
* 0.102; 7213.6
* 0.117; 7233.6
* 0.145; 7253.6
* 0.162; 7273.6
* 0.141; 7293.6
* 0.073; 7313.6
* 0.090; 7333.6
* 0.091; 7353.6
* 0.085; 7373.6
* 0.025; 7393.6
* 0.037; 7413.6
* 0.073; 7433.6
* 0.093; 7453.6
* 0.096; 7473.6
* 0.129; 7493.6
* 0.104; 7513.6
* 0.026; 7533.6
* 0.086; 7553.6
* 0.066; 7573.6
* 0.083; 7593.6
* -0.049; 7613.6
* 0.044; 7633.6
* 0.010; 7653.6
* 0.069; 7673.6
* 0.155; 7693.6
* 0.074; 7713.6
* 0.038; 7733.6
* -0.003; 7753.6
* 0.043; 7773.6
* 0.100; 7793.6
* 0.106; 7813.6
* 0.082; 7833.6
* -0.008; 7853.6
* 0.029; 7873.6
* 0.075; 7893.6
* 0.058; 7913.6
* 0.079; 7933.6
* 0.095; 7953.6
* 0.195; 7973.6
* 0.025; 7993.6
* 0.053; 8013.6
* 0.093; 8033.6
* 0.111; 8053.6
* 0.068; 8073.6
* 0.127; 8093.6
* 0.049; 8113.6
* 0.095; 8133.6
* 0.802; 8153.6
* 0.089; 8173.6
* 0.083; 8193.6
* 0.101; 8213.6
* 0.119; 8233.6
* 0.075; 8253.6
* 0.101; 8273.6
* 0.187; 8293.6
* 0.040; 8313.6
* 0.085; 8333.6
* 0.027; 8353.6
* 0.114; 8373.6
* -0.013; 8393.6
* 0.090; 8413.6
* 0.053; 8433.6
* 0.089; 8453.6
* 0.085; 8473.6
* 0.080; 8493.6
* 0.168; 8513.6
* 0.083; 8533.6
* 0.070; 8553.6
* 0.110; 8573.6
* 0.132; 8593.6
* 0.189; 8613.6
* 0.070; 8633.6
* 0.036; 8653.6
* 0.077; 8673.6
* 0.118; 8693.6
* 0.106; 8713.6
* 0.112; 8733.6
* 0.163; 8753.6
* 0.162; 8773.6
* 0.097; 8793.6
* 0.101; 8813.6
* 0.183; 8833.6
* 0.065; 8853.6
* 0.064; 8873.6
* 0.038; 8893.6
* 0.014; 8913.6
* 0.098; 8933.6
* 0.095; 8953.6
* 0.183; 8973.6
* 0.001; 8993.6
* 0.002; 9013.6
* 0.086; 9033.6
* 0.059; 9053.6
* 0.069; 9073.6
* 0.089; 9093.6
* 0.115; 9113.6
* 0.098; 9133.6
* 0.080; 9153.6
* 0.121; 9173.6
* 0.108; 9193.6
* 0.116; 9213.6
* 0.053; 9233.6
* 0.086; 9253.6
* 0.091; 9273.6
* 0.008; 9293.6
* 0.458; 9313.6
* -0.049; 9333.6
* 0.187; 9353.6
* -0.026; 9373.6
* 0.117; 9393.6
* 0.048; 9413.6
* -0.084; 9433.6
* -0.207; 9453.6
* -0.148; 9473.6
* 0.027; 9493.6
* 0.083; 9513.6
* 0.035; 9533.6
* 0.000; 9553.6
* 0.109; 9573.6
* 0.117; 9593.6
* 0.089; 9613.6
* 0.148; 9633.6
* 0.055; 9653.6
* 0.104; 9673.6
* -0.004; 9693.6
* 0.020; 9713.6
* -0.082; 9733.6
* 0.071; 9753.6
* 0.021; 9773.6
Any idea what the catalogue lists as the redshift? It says 1.19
